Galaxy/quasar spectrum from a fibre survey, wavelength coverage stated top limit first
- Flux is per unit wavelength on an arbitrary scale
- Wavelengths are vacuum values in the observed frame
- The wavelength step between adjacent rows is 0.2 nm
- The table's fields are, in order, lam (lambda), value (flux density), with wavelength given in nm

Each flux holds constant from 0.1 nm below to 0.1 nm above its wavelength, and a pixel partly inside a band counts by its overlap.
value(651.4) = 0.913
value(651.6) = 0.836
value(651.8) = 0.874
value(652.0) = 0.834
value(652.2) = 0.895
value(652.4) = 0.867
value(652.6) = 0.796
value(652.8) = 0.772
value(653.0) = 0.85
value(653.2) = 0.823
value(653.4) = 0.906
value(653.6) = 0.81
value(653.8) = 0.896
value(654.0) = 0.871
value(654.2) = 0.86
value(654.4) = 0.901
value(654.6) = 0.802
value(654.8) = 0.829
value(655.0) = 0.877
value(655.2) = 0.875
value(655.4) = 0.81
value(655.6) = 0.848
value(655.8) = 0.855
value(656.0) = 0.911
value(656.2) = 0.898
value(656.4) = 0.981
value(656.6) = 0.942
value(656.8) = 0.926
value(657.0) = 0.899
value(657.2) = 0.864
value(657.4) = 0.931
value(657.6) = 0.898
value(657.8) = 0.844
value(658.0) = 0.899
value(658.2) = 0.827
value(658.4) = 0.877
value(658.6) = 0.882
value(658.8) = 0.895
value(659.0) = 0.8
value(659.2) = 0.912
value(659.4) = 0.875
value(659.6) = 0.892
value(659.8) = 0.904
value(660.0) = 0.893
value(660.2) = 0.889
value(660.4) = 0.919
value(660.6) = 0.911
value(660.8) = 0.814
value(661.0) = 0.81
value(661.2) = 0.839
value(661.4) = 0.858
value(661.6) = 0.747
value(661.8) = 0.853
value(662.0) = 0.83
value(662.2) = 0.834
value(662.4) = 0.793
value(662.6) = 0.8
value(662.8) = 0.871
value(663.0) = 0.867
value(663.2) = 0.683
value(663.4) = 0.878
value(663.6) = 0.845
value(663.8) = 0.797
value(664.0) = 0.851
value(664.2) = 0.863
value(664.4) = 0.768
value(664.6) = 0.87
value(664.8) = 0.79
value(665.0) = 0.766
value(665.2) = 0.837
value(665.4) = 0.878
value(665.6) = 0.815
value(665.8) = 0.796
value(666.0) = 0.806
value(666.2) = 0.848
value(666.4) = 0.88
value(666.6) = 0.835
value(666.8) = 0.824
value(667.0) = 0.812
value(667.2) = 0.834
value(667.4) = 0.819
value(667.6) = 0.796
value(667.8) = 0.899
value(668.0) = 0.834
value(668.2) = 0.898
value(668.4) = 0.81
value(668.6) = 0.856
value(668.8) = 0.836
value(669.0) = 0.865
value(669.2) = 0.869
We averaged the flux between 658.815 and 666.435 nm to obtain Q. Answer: 0.839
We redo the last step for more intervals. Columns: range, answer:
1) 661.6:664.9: 0.822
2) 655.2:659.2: 0.884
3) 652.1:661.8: 0.868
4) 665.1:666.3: 0.83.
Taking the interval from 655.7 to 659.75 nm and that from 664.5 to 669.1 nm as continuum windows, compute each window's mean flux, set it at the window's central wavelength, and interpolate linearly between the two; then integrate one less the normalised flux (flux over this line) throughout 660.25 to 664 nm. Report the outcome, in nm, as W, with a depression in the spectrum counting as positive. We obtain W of 0.14 nm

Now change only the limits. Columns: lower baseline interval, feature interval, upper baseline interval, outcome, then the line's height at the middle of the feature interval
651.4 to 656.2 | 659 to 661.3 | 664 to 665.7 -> -0.10 nm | 0.837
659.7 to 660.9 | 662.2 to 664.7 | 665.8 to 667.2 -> 0.10 nm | 0.859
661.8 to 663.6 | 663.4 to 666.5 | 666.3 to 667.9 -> 0.00 nm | 0.83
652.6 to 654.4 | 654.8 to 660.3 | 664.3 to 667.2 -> -0.29 nm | 0.84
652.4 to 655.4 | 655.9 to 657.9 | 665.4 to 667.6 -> -0.16 nm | 0.843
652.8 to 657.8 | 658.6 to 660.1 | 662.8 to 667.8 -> -0.05 nm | 0.855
